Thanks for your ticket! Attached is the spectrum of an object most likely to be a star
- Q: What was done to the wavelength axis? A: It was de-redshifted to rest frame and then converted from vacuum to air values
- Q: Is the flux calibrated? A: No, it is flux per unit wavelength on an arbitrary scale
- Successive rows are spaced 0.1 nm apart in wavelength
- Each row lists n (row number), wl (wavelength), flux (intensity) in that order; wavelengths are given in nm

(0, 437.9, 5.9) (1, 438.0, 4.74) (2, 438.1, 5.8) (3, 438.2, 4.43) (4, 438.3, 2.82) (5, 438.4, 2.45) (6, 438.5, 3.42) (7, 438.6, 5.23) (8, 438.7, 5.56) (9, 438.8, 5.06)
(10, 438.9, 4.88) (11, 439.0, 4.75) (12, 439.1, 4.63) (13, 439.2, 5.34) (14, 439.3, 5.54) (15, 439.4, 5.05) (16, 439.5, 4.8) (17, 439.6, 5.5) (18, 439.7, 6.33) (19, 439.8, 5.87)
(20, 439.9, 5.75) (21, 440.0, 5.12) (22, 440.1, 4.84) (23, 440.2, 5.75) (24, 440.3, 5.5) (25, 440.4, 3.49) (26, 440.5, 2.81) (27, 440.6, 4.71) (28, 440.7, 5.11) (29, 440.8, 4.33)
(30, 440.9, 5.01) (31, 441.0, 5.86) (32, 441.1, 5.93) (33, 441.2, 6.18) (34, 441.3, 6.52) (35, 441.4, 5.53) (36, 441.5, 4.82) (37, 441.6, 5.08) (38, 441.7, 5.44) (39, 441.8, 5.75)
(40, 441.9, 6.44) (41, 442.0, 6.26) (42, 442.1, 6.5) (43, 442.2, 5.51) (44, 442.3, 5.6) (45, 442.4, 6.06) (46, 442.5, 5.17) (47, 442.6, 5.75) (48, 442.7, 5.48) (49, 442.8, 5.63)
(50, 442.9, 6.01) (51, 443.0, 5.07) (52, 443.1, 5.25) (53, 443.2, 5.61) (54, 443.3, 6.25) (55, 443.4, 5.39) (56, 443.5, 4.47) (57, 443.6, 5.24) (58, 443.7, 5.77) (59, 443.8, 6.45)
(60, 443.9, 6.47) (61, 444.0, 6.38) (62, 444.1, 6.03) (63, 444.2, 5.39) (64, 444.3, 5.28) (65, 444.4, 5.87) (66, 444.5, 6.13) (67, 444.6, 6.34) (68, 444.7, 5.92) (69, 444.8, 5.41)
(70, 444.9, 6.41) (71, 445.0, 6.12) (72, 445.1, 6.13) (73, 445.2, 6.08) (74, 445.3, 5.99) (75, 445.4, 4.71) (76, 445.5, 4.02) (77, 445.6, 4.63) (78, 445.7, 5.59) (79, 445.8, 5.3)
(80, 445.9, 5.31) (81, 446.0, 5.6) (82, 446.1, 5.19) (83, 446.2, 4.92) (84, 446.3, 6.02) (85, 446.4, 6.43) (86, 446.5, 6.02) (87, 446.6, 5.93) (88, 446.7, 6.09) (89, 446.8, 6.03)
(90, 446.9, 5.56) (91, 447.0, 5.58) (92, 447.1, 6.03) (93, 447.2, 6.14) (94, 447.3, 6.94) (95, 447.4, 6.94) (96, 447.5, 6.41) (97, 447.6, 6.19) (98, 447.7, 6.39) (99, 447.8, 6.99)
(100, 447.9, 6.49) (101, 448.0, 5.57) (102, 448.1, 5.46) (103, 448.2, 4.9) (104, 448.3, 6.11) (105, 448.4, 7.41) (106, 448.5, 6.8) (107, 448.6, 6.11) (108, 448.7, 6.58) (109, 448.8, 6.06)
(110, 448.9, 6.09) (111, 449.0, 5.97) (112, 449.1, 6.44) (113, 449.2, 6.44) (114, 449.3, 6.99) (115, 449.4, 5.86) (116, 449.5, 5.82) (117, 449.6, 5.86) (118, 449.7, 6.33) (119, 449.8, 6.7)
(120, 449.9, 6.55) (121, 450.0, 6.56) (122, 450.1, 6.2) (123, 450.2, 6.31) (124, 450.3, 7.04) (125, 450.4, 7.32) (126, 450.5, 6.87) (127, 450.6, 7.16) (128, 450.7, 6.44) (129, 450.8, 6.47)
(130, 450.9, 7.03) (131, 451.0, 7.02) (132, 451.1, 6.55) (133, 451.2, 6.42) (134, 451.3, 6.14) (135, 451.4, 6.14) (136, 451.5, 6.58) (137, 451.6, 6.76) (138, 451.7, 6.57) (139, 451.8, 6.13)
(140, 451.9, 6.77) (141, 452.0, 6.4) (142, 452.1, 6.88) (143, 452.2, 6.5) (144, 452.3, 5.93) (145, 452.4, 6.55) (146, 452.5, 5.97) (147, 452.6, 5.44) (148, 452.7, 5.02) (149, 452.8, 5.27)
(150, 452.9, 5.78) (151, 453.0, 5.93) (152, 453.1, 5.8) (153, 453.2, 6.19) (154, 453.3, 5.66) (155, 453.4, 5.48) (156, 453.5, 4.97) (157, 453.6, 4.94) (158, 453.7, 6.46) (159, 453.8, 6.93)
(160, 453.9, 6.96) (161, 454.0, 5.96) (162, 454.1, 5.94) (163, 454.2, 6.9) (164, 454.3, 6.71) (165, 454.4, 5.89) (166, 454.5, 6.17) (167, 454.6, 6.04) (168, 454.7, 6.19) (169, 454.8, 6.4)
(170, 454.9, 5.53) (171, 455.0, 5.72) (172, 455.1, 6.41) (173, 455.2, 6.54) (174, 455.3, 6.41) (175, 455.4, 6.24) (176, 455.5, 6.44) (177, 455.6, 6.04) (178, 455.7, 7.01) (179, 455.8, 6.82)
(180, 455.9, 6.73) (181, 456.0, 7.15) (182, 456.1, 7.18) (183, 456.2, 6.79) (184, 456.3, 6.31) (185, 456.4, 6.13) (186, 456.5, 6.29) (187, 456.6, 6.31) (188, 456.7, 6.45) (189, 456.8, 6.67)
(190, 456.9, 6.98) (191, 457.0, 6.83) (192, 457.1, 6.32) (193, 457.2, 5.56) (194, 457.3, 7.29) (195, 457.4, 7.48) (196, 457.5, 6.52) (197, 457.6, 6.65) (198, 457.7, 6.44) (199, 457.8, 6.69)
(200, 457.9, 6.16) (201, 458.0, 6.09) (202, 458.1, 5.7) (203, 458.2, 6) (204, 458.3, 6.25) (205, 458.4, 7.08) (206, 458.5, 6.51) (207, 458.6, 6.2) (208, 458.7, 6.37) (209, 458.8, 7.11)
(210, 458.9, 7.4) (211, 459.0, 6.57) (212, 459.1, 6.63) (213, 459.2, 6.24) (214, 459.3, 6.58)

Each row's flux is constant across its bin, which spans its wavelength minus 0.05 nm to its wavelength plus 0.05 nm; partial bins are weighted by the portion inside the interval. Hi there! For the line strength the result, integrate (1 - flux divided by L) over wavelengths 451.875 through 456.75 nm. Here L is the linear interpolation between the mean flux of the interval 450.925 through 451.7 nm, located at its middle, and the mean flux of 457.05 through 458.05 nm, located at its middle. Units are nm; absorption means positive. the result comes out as 0.24 nm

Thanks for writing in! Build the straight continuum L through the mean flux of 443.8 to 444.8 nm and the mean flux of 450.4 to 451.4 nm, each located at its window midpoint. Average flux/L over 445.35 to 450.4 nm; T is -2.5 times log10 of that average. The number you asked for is 0.056 mag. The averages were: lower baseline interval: 5.97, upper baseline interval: 6.68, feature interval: 6.04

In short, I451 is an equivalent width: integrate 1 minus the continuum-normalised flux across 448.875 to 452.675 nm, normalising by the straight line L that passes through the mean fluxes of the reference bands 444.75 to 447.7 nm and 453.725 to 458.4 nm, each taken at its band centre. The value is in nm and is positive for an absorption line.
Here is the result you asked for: -0.22 nm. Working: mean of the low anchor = 5.79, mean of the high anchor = 6.45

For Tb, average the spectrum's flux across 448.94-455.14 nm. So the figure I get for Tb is 6.26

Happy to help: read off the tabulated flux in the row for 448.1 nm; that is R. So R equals 5.46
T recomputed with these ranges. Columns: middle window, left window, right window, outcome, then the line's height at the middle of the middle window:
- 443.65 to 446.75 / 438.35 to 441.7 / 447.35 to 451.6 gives 0.012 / 5.81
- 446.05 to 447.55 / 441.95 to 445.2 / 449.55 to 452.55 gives 0.019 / 6.12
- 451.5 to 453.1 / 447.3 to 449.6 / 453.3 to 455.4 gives 0.008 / 6.17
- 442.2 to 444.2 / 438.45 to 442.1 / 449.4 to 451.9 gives -0.013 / 5.61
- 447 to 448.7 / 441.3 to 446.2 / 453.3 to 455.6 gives -0.082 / 5.83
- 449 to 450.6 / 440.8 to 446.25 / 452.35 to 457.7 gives -0.088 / 5.99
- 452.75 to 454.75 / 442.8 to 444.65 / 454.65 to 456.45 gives 0.058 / 6.34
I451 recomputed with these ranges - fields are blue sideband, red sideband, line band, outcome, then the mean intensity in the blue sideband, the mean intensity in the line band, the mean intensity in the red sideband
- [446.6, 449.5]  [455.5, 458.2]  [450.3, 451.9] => -0.081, 6.22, 6.66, 6.55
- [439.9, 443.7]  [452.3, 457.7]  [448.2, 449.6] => -0.101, 5.4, 6.29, 6.27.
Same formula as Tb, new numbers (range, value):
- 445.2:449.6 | 5.95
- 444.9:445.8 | 5.46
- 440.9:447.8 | 5.78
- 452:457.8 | 6.29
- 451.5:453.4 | 6.08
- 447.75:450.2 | 6.26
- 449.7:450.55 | 6.67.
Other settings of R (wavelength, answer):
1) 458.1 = 5.7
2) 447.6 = 6.19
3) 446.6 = 5.93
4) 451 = 7.02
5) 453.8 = 6.93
